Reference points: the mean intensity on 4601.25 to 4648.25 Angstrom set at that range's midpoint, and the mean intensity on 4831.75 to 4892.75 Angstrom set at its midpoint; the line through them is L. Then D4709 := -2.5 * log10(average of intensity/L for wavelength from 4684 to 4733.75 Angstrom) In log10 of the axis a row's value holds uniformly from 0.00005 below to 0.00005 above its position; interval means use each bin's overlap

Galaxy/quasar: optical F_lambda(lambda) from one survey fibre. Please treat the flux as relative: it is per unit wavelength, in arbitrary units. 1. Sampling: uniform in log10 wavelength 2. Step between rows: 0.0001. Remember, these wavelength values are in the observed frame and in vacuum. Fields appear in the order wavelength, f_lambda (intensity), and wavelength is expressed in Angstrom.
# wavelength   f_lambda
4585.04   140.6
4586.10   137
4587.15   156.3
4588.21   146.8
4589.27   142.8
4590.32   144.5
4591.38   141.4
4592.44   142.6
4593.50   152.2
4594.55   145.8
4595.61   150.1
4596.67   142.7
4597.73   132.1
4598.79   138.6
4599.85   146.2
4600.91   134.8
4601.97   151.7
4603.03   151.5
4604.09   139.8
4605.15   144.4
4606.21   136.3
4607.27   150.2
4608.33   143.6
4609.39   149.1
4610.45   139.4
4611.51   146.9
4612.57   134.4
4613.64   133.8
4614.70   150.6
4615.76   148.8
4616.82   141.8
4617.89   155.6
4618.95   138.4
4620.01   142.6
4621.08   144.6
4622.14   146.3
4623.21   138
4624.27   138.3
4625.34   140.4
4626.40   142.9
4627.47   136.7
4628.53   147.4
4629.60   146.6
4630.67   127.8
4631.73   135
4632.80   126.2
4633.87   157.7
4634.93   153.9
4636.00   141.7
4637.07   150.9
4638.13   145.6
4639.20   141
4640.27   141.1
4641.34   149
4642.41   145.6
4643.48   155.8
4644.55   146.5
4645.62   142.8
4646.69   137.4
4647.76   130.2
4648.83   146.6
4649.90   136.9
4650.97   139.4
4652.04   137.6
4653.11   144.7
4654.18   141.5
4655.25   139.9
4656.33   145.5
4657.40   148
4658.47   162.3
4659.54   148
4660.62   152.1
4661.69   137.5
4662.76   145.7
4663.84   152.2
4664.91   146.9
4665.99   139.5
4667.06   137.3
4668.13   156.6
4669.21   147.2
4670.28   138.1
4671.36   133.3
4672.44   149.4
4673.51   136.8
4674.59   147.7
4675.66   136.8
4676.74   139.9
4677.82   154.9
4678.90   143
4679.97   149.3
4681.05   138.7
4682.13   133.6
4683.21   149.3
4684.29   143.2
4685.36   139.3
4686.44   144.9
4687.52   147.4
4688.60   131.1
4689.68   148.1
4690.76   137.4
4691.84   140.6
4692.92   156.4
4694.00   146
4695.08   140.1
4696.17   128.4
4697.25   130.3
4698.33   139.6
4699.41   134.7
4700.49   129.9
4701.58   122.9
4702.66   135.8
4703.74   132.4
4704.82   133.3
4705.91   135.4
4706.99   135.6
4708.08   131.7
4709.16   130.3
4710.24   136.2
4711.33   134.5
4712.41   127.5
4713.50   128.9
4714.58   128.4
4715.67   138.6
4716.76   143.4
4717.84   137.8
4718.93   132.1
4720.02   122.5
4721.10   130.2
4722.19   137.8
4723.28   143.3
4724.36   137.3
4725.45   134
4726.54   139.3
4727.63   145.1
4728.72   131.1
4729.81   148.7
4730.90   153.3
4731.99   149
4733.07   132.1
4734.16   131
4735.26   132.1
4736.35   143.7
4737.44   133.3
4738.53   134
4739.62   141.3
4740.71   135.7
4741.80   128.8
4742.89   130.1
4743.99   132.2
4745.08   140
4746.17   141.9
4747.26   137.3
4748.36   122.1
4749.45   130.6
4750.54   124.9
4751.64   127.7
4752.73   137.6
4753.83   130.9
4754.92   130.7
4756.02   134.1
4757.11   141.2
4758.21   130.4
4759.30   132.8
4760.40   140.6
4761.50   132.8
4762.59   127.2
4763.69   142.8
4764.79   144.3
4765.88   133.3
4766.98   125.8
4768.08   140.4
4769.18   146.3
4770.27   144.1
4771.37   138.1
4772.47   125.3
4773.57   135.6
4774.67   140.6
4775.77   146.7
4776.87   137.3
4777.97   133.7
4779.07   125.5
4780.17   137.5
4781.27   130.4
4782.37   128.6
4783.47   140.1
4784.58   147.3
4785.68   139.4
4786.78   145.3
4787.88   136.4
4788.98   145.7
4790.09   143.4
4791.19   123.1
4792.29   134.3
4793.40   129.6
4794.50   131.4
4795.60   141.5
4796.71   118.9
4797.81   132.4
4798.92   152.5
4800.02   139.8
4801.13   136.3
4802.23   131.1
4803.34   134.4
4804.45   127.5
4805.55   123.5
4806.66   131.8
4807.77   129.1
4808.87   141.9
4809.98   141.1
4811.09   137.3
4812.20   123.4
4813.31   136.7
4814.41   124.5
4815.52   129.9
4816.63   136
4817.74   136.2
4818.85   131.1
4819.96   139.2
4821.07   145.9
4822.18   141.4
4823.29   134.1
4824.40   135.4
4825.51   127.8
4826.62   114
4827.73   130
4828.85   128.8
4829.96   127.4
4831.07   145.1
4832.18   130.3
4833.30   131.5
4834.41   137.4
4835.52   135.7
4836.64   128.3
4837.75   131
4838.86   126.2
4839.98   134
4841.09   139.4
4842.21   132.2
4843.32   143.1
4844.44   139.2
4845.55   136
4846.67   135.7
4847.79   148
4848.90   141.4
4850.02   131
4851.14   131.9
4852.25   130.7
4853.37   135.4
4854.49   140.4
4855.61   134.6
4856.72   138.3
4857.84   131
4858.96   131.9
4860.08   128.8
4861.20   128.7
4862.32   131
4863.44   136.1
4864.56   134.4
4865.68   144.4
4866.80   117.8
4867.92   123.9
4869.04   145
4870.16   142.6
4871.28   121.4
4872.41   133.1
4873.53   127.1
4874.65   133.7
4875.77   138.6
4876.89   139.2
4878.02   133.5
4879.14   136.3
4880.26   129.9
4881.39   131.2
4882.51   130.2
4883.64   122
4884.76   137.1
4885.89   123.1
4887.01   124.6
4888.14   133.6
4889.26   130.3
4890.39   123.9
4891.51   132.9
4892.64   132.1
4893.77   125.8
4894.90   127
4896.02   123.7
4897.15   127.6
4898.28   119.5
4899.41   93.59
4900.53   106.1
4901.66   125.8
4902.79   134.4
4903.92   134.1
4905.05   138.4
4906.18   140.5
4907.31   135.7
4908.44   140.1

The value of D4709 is 0.02 mag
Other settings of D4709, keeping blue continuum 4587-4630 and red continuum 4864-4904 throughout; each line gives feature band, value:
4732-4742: 0.01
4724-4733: -0.04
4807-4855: -0.02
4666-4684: -0.02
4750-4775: 0.00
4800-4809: 0.01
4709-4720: 0.04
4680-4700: -0.01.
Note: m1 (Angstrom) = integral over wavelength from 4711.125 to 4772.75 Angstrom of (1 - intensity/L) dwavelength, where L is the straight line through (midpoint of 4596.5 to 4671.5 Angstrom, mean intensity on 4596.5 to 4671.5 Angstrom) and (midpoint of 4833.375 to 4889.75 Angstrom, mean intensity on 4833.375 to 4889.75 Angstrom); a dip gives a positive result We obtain 1.4 Angstrom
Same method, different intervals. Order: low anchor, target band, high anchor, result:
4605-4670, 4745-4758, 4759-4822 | 0.4 Angstrom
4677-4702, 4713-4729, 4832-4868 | 0.4 Angstrom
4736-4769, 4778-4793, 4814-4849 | -0.2 Angstrom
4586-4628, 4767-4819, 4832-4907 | -0.1 Angstrom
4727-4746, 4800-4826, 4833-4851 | 0.4 Angstrom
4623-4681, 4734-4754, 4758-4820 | 0.7 Angstrom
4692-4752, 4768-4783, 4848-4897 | -0.2 Angstrom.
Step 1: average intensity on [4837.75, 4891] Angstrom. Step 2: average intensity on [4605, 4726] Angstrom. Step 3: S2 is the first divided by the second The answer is 0.95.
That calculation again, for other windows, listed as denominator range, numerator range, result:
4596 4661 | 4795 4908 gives 0.92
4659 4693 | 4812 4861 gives 0.93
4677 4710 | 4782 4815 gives 0.97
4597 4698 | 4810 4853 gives 0.94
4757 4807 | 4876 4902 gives 0.93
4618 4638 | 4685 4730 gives 0.96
